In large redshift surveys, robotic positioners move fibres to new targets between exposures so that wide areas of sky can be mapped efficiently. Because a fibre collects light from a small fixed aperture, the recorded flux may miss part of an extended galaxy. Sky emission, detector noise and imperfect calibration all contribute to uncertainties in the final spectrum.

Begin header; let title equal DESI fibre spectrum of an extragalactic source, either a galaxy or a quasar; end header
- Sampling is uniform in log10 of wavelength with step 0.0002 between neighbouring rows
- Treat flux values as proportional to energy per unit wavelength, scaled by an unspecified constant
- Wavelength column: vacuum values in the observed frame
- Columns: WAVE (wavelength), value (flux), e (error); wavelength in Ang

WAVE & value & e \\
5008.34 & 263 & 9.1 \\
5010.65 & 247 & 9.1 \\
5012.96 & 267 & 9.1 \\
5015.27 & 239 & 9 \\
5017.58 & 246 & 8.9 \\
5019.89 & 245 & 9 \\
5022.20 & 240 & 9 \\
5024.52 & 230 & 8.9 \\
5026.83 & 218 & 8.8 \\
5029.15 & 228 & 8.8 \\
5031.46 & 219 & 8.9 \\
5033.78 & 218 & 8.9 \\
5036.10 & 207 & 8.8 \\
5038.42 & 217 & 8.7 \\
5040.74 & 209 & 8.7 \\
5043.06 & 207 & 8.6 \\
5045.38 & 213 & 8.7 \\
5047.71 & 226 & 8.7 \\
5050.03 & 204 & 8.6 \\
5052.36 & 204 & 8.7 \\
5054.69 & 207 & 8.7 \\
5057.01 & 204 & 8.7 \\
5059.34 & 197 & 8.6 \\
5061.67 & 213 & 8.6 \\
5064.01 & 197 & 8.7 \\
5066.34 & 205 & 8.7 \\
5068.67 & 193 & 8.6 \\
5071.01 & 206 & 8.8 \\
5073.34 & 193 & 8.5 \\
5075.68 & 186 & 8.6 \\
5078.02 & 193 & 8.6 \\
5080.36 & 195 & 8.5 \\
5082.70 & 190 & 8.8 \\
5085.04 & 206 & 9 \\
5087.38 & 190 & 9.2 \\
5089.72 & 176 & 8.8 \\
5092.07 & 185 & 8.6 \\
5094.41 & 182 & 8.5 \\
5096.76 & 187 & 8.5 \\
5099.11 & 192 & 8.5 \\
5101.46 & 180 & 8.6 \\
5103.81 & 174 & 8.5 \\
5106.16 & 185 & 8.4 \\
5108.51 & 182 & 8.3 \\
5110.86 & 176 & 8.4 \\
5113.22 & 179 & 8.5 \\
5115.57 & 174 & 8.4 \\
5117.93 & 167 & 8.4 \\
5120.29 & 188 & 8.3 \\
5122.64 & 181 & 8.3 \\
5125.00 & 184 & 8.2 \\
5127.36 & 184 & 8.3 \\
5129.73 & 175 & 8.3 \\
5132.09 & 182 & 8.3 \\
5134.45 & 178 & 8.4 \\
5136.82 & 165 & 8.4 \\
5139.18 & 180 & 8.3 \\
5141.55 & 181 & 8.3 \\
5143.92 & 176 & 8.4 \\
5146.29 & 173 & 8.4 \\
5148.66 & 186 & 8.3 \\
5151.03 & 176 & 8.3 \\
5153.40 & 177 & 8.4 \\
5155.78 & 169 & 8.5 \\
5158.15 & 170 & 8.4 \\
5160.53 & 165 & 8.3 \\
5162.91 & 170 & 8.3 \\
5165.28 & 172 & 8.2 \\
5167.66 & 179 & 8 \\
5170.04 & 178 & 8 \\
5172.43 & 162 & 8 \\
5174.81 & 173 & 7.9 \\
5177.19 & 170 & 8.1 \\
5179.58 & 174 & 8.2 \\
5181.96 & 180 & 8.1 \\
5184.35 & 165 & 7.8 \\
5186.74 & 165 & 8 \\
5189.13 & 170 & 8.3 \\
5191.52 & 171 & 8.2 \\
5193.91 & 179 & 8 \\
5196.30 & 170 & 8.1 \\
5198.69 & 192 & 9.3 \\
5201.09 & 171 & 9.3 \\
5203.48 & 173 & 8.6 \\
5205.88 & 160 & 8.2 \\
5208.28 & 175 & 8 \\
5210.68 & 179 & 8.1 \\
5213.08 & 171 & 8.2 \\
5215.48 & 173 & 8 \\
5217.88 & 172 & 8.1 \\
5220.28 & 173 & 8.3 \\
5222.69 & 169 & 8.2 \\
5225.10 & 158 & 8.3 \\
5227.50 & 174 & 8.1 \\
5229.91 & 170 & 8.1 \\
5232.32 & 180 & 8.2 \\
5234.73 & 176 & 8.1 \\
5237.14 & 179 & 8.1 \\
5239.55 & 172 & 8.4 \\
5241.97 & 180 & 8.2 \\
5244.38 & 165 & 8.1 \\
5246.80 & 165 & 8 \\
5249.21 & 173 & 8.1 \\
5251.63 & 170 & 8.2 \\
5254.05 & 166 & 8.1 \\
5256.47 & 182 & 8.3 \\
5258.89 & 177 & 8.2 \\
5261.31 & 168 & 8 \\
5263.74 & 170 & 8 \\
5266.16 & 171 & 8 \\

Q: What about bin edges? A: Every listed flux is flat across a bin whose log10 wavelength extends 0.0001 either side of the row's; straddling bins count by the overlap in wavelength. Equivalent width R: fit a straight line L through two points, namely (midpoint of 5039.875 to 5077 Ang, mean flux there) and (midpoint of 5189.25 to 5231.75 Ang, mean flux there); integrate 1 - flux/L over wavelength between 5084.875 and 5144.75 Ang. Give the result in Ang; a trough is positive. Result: 3.6 Ang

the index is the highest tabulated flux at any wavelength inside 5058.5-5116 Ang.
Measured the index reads 213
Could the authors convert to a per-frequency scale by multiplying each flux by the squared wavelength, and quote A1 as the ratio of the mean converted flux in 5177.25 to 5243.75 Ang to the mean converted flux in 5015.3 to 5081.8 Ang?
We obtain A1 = 0.87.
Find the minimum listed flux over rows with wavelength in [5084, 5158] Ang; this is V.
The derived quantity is 165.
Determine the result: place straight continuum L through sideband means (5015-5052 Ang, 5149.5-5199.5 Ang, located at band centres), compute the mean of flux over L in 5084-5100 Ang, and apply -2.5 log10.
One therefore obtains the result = 0.075 mag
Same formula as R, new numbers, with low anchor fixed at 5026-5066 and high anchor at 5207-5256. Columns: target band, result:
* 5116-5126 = 0.80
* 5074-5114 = 2.98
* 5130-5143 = 1.01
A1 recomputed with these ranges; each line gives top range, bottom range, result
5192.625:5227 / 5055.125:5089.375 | 0.92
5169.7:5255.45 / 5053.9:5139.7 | 0.96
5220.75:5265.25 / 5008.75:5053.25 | 0.83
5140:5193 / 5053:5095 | 0.92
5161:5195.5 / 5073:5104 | 0.95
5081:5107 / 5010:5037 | 0.82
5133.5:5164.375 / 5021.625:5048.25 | 0.83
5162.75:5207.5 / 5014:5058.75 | 0.83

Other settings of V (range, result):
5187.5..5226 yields 158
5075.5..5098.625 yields 176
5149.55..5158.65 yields 169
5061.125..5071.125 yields 193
